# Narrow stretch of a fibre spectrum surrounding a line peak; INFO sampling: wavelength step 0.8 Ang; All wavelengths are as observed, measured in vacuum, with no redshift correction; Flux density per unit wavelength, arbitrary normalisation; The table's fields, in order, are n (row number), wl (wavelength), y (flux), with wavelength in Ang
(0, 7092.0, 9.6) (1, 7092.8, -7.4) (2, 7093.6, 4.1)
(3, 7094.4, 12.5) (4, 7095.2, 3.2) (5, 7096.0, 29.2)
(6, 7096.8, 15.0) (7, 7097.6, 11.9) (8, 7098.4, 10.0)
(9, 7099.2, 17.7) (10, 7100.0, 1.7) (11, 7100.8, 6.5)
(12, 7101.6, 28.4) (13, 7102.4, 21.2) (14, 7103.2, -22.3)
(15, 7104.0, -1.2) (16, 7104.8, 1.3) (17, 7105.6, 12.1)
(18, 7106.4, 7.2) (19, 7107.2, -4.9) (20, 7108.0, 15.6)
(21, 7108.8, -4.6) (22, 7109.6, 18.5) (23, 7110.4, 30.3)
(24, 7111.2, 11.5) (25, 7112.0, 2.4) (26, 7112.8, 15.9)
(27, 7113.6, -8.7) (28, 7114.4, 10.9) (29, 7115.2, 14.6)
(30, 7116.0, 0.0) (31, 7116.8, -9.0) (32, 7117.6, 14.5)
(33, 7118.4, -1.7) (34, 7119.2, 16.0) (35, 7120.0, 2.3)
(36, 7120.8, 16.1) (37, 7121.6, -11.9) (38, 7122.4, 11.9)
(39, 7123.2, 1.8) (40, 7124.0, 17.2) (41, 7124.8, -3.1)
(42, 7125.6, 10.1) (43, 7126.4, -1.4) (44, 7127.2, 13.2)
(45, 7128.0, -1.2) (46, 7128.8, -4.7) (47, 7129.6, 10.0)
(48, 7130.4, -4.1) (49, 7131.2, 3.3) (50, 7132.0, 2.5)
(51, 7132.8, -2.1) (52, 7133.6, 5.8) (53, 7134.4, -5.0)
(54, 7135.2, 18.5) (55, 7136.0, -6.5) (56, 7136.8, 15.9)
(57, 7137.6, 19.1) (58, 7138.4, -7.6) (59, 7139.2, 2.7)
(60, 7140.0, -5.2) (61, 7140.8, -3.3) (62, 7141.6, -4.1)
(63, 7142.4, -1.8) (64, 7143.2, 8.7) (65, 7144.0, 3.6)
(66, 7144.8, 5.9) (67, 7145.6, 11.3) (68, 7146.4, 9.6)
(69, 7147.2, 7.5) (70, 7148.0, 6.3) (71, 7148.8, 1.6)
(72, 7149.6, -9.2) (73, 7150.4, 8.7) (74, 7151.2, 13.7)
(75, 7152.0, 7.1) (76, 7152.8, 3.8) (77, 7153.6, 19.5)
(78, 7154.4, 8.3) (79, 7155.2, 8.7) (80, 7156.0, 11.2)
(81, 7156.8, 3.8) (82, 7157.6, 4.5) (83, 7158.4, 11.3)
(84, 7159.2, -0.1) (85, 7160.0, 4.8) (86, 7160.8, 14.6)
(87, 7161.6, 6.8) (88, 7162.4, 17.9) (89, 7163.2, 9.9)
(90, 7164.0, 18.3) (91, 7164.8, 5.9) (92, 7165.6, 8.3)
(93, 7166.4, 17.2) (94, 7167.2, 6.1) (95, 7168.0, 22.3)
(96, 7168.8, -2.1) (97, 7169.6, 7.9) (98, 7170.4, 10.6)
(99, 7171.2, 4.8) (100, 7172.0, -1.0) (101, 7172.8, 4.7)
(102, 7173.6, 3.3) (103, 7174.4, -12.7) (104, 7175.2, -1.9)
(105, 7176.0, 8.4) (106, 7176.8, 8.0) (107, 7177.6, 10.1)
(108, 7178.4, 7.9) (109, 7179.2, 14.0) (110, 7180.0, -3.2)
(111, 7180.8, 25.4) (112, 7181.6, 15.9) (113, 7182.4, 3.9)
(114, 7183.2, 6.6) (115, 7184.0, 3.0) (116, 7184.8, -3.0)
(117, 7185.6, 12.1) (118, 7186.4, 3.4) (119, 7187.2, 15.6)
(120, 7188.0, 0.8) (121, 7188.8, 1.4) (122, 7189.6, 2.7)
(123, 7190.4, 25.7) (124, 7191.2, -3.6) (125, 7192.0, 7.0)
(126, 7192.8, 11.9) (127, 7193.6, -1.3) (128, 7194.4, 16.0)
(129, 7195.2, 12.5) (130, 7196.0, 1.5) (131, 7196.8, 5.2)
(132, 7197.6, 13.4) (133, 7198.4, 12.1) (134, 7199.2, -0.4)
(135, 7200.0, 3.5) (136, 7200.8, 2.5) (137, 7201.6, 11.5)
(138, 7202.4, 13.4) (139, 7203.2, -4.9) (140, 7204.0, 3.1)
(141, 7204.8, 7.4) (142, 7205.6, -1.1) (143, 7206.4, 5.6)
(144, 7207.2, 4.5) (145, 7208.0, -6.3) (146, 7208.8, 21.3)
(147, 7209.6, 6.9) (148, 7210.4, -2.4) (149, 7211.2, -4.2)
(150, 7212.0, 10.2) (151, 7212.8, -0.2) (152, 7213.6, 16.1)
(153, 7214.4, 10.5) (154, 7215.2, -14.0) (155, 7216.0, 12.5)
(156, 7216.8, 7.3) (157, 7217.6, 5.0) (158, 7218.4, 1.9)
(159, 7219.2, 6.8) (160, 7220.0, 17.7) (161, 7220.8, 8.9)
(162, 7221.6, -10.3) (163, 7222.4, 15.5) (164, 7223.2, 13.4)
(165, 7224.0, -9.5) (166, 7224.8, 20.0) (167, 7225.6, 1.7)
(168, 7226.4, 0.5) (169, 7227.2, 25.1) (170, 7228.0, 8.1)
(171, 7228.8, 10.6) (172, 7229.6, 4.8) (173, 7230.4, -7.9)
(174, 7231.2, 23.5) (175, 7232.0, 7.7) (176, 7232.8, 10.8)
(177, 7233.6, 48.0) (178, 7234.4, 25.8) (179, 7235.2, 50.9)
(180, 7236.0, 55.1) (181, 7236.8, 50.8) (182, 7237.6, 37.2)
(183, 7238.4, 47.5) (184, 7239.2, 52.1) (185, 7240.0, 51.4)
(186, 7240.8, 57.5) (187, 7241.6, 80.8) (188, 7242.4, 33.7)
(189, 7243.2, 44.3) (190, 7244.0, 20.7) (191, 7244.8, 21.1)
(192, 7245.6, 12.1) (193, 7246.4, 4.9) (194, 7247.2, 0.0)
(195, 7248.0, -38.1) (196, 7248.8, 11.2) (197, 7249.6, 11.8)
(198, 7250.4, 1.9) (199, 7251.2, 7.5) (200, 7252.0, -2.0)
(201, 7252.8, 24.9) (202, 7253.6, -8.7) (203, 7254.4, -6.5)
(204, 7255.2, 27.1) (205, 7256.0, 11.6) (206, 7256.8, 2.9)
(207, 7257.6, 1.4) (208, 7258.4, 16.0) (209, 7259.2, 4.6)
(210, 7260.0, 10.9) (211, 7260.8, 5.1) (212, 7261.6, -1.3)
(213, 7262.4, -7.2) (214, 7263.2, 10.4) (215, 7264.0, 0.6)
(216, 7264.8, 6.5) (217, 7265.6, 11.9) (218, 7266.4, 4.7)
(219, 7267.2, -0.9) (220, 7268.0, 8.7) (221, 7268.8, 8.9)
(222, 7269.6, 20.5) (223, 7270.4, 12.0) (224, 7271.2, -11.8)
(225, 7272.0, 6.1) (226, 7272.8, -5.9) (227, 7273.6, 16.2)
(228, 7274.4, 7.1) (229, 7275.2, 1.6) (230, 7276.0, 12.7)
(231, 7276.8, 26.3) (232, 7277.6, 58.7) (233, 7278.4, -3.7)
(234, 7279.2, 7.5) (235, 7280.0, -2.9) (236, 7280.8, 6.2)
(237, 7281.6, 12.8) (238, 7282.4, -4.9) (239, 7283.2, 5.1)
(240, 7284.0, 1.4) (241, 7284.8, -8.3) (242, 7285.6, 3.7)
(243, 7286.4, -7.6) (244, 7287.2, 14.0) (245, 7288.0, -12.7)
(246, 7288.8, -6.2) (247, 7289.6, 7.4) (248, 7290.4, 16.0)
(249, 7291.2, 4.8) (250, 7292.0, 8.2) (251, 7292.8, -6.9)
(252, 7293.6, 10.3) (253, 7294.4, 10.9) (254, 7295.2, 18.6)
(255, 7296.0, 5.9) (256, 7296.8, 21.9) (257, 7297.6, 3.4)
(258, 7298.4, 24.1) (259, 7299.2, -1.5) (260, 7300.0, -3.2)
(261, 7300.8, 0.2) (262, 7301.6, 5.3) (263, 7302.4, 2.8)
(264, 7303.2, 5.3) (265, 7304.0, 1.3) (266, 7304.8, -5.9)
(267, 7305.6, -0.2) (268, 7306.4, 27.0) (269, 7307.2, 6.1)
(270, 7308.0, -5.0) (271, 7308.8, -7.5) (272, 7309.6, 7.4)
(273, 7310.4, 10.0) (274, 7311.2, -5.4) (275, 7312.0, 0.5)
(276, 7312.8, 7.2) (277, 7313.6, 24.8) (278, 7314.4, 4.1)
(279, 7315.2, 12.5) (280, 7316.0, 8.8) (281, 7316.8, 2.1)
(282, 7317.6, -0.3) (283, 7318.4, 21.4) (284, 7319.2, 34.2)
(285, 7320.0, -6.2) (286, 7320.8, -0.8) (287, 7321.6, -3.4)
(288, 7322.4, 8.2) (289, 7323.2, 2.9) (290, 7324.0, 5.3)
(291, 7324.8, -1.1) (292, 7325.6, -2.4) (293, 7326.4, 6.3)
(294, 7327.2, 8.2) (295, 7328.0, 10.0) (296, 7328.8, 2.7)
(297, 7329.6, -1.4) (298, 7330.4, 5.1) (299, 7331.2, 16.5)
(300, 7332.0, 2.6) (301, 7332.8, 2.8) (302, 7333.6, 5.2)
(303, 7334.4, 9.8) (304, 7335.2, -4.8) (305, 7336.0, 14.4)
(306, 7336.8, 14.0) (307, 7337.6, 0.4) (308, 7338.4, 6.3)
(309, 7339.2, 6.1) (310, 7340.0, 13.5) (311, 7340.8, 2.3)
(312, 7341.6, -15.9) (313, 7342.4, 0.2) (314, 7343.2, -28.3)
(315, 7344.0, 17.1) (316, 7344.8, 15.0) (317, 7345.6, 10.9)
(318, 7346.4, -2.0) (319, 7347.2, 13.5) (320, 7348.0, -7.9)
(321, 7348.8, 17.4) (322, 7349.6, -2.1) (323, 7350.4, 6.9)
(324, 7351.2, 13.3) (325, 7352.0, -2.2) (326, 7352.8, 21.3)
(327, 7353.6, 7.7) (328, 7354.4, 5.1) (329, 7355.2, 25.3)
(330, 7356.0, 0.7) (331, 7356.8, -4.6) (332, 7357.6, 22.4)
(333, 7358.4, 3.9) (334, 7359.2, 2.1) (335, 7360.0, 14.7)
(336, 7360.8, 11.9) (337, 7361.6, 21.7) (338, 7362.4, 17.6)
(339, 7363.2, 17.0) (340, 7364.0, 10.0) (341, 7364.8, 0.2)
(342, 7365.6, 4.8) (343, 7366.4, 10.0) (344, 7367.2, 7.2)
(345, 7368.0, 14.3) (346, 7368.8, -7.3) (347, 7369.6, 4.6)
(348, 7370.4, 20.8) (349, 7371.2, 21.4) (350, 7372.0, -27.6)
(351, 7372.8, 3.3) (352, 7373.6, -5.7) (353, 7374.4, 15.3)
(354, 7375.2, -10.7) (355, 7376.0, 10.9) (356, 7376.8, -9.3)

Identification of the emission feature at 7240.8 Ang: [O II]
